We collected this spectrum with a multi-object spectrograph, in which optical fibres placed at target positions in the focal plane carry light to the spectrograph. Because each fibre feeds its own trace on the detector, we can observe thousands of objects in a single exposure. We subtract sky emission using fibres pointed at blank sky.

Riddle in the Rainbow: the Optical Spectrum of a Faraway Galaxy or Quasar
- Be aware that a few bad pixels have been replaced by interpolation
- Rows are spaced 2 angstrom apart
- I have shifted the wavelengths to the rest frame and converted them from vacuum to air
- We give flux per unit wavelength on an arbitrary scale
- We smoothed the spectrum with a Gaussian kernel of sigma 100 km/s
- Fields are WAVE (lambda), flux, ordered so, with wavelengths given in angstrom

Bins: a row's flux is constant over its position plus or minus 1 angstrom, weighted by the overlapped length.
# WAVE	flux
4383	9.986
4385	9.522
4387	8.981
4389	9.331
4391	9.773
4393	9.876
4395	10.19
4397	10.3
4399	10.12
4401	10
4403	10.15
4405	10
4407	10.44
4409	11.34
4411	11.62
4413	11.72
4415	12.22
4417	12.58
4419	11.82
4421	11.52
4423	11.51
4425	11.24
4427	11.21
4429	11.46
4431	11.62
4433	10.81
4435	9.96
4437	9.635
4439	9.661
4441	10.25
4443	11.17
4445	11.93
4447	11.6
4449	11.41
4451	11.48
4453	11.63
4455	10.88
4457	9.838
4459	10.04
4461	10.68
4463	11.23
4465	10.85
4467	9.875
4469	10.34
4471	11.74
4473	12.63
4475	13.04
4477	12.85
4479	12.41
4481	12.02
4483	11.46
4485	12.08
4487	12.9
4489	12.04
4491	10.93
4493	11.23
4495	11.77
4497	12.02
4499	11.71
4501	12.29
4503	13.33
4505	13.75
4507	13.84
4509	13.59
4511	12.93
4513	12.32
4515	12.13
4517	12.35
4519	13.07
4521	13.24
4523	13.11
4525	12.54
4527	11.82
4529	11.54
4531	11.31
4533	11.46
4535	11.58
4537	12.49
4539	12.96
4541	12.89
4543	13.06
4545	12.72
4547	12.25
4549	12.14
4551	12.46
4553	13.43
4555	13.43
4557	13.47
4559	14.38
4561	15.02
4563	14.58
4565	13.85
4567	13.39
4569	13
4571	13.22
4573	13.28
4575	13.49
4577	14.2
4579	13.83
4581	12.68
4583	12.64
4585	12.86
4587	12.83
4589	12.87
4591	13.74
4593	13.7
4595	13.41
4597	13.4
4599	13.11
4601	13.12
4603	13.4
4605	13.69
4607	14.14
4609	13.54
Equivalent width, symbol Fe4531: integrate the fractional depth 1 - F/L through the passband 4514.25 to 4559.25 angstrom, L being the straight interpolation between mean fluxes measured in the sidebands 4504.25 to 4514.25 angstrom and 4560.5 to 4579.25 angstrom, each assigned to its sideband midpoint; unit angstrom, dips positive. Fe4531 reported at 3.0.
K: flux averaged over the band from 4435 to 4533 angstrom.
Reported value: 11.8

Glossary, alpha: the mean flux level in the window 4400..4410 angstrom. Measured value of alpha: 10.4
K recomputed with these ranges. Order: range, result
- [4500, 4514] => 13.2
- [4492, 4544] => 12.5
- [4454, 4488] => 11.5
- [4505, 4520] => 12.9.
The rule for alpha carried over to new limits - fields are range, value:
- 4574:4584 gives 13.4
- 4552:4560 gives 13.7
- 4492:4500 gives 11.7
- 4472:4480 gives 12.7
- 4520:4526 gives 13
